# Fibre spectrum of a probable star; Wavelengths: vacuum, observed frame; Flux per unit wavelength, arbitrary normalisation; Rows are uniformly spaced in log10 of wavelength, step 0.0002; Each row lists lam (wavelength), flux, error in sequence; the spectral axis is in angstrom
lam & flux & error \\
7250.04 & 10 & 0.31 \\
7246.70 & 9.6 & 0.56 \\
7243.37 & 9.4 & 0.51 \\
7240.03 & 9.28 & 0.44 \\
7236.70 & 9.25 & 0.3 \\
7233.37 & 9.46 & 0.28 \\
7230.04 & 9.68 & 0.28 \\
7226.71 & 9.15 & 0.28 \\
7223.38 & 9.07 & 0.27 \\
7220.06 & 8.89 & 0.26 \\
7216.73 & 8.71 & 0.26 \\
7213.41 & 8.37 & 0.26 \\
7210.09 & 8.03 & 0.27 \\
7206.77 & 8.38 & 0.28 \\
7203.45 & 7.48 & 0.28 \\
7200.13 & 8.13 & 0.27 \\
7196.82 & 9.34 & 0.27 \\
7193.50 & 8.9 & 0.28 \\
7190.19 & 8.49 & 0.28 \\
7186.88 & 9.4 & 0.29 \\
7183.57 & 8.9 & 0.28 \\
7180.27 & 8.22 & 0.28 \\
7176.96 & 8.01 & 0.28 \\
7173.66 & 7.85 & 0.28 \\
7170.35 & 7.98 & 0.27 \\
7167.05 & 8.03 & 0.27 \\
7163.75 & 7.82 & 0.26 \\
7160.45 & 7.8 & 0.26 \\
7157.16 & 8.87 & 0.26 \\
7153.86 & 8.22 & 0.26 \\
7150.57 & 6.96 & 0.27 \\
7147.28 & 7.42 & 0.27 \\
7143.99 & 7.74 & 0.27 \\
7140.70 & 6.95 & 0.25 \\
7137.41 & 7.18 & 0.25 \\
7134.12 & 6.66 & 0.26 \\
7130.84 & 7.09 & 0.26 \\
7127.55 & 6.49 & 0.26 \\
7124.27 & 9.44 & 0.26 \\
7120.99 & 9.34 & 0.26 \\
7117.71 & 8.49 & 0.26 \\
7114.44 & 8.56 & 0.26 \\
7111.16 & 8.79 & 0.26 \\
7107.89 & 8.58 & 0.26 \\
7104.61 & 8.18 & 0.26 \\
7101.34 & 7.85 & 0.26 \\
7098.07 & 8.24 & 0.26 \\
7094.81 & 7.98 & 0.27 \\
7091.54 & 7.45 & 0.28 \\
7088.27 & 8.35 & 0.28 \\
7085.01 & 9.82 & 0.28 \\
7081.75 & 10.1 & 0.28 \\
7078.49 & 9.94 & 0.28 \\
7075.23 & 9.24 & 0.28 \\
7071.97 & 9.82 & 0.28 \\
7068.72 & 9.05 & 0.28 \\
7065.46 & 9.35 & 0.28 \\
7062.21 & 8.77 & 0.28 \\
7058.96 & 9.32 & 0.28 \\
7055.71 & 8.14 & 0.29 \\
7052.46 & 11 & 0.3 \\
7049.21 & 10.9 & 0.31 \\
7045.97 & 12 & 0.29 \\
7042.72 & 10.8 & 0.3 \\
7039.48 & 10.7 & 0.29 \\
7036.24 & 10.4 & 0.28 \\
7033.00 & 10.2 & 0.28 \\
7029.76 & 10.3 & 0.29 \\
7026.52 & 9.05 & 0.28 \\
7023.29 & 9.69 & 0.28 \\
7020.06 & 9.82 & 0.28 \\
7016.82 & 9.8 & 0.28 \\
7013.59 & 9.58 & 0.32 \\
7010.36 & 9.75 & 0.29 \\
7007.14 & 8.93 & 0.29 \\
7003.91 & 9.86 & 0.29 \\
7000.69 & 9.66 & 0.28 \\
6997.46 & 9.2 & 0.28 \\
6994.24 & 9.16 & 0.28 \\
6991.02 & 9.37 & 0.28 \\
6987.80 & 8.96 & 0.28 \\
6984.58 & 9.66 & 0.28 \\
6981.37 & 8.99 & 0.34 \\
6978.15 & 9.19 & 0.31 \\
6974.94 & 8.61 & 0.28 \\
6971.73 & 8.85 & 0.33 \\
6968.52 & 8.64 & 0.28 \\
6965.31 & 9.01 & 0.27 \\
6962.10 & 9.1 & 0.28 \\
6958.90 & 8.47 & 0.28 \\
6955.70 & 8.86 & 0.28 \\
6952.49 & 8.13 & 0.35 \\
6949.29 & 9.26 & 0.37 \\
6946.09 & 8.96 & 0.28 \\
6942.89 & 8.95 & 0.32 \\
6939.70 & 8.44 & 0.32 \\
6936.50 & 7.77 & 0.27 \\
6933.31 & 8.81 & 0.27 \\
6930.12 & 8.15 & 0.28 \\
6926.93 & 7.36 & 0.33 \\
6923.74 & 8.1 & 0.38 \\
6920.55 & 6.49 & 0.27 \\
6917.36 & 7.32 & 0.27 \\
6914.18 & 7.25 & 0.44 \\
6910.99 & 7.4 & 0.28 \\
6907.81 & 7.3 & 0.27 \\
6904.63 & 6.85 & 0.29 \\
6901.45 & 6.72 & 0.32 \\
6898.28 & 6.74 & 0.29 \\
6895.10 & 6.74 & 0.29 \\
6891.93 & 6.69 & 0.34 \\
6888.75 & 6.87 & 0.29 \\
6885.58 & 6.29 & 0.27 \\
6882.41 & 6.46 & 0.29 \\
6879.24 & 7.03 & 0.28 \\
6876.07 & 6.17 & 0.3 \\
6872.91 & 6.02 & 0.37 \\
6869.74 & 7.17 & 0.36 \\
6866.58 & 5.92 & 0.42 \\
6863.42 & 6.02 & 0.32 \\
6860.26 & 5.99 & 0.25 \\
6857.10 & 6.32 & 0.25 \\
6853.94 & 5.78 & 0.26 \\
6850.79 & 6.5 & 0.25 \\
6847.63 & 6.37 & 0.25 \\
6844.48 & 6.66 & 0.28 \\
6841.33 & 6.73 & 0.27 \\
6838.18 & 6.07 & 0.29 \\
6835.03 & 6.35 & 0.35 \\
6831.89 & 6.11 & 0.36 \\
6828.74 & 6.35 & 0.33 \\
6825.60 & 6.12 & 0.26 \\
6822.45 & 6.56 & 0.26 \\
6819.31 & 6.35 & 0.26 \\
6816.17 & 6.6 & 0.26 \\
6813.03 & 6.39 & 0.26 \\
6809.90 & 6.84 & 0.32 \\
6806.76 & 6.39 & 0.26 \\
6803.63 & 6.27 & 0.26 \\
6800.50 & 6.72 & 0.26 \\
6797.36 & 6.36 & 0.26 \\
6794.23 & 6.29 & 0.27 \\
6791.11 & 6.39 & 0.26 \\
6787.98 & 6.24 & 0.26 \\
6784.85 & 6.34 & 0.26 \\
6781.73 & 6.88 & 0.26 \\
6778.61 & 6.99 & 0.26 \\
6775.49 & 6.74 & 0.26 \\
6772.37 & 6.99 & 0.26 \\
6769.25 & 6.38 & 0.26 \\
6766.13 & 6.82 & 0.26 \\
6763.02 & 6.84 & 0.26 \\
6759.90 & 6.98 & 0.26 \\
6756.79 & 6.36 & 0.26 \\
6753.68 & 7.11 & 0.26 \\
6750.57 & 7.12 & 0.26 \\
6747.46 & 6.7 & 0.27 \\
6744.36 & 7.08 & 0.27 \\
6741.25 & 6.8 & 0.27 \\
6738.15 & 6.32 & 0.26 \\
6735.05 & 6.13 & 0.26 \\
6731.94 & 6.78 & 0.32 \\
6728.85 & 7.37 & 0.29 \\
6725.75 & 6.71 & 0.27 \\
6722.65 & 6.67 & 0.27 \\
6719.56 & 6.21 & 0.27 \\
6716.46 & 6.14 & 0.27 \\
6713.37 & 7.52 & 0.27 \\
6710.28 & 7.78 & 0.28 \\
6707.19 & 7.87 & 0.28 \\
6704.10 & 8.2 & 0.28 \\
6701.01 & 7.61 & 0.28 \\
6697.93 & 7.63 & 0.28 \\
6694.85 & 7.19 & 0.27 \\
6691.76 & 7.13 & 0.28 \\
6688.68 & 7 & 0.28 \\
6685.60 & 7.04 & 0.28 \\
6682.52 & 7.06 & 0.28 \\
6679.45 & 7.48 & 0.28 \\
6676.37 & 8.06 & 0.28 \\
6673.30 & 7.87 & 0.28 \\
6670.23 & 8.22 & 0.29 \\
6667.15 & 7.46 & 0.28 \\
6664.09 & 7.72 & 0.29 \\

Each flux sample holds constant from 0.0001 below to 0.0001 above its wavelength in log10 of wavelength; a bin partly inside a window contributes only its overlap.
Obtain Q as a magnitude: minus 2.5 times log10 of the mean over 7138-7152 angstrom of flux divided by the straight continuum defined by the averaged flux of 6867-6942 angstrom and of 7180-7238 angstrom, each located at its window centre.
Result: 0.162 mag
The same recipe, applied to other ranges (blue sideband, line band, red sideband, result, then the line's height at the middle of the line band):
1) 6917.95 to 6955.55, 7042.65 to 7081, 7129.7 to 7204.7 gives -0.21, 8.09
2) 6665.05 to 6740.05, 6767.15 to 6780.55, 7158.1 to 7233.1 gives 0.10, 7.41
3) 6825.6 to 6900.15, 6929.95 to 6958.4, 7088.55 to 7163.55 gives -0.24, 6.87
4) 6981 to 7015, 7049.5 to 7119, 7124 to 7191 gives -0.05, 8.55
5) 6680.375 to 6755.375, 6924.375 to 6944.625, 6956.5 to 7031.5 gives 0.07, 8.81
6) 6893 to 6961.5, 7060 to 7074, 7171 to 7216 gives -0.14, 8.14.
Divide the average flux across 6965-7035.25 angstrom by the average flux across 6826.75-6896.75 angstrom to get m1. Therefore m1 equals 1.47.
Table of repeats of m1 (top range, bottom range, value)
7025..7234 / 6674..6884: 1.30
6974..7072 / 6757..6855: 1.49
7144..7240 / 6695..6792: 1.23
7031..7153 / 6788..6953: 1.29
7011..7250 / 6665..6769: 1.24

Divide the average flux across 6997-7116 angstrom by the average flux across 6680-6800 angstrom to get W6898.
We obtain 1.37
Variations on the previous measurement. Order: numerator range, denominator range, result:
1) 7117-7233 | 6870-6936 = 1.17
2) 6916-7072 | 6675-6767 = 1.30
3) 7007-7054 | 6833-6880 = 1.62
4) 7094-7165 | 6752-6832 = 1.21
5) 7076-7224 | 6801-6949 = 1.21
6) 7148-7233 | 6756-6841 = 1.30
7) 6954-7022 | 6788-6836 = 1.44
